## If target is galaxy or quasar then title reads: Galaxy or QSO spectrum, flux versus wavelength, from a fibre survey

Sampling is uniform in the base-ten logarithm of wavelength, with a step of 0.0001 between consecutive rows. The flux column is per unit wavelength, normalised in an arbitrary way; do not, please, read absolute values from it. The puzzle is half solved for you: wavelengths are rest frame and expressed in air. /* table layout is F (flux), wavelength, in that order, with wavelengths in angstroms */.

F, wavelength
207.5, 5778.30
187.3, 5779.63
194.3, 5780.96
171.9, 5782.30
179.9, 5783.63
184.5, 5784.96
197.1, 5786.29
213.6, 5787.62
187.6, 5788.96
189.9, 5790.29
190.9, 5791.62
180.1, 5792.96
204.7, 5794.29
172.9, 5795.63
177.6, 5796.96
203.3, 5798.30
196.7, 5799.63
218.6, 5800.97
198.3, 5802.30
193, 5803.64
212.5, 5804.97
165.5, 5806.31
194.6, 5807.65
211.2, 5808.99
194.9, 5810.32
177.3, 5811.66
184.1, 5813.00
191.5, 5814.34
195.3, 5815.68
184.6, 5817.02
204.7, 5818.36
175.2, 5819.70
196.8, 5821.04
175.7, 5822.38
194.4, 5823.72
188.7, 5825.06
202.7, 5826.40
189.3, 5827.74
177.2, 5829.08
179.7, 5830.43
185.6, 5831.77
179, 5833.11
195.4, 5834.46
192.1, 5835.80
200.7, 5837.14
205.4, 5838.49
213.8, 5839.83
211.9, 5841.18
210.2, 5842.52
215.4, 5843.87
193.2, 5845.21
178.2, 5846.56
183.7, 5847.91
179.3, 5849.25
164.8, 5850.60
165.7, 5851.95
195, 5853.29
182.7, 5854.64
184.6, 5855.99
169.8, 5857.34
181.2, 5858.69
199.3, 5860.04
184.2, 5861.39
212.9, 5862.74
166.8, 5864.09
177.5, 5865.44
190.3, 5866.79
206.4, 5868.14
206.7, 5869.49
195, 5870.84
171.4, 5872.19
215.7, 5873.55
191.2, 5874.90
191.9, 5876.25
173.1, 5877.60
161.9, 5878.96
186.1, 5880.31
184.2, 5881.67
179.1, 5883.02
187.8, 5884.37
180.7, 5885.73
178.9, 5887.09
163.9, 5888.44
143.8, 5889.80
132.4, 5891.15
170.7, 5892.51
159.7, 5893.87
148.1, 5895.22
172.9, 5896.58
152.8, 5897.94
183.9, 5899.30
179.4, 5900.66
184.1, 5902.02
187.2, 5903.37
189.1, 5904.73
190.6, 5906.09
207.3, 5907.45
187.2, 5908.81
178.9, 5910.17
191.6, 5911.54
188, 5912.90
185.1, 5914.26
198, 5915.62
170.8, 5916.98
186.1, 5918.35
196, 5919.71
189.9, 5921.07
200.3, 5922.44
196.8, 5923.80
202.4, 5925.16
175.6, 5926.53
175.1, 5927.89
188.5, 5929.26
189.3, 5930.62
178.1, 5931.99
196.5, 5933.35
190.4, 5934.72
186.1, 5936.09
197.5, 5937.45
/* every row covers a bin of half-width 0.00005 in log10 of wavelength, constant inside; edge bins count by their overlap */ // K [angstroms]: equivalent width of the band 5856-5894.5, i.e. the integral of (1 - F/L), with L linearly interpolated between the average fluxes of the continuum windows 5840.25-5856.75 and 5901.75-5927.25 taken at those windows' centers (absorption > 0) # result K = 1.72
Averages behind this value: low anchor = 189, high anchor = 190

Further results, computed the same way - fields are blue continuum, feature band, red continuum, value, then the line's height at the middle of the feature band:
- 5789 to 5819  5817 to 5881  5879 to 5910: -1.9 angstroms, 184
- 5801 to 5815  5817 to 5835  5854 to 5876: 0.4 angstroms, 192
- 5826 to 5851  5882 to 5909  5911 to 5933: 2.3 angstroms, 190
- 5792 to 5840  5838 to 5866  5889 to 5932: -0.3 angstroms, 188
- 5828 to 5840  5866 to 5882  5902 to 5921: 0.0 angstroms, 190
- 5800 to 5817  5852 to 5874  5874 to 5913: -0.7 angstroms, 183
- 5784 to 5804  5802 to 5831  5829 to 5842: 0.6 angstroms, 194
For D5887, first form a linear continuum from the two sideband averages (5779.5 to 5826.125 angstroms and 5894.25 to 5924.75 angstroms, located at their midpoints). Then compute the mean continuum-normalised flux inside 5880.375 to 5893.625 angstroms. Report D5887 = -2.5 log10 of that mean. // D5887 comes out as 0.10 mag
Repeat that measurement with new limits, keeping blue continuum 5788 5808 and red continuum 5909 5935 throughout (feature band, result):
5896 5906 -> 0.06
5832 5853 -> -0.01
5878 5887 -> 0.06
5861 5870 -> -0.01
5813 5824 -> 0.02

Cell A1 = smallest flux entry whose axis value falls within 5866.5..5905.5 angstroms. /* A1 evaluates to 132.4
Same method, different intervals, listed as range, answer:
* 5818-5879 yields 161.9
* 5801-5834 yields 165.5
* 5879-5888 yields 178.9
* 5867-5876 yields 171.4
